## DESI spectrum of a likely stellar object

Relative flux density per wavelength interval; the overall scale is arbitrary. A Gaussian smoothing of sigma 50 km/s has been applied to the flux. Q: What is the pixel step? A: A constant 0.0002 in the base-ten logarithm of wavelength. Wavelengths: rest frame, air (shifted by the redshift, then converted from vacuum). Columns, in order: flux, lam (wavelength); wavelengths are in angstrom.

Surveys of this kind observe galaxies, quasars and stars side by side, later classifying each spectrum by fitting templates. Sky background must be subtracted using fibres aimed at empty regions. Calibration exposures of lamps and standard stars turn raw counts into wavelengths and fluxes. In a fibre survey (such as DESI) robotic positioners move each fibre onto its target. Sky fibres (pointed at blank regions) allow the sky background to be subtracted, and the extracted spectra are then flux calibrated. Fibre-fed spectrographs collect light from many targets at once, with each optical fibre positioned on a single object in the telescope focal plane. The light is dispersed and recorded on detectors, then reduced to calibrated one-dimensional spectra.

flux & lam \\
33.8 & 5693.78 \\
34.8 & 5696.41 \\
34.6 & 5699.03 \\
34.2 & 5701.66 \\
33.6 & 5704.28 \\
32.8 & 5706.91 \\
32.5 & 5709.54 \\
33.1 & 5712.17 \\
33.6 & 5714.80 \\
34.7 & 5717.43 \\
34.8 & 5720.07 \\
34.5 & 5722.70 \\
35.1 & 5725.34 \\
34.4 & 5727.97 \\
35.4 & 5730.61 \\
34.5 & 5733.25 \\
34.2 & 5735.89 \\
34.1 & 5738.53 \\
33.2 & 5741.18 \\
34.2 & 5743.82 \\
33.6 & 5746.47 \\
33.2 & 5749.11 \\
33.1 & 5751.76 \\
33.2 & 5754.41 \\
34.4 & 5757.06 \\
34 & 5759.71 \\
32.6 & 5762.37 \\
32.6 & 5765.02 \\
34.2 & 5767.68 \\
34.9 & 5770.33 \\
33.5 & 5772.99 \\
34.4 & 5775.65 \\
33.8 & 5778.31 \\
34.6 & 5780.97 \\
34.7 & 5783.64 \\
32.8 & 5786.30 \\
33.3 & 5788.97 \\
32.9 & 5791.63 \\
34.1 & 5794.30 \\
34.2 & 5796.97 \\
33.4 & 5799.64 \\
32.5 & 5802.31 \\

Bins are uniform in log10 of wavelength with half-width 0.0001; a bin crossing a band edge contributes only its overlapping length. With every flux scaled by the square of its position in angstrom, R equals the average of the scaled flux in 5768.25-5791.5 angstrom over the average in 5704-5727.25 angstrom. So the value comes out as 1.02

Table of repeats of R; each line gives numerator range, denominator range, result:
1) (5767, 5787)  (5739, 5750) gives 1.03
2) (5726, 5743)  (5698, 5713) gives 1.04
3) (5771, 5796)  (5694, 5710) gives 1.03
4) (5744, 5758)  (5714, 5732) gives 0.98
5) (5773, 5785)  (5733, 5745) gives 1.02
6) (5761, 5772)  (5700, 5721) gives 1.02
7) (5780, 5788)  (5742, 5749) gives 1.02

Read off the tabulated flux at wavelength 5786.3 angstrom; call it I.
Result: 32.8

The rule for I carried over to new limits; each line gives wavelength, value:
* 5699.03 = 34.6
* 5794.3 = 34.1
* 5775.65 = 34.4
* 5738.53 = 34.1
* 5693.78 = 33.8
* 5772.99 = 33.5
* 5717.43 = 34.7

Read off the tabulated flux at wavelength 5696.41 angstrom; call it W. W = 34.8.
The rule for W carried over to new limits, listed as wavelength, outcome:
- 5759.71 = 34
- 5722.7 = 34.5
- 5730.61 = 35.4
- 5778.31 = 33.8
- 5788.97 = 33.3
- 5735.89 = 34.2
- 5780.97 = 34.6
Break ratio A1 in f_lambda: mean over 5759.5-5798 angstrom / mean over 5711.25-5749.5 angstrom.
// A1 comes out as 0.99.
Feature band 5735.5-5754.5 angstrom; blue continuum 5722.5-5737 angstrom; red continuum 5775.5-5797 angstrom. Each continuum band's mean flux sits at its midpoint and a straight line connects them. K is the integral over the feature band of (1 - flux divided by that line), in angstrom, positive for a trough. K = 0.48 angstrom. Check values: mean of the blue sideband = 34.7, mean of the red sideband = 33.8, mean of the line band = 33.6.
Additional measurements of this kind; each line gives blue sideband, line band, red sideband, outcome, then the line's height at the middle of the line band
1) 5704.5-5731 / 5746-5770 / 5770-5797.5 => 0.3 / 33.9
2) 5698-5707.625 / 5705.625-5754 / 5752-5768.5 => -0.4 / 33.6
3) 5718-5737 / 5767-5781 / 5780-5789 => -0.1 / 34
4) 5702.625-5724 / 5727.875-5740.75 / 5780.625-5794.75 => -0.3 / 33.7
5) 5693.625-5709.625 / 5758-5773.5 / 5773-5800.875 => 0.1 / 33.8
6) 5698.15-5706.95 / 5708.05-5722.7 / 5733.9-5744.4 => 0.1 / 33.9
